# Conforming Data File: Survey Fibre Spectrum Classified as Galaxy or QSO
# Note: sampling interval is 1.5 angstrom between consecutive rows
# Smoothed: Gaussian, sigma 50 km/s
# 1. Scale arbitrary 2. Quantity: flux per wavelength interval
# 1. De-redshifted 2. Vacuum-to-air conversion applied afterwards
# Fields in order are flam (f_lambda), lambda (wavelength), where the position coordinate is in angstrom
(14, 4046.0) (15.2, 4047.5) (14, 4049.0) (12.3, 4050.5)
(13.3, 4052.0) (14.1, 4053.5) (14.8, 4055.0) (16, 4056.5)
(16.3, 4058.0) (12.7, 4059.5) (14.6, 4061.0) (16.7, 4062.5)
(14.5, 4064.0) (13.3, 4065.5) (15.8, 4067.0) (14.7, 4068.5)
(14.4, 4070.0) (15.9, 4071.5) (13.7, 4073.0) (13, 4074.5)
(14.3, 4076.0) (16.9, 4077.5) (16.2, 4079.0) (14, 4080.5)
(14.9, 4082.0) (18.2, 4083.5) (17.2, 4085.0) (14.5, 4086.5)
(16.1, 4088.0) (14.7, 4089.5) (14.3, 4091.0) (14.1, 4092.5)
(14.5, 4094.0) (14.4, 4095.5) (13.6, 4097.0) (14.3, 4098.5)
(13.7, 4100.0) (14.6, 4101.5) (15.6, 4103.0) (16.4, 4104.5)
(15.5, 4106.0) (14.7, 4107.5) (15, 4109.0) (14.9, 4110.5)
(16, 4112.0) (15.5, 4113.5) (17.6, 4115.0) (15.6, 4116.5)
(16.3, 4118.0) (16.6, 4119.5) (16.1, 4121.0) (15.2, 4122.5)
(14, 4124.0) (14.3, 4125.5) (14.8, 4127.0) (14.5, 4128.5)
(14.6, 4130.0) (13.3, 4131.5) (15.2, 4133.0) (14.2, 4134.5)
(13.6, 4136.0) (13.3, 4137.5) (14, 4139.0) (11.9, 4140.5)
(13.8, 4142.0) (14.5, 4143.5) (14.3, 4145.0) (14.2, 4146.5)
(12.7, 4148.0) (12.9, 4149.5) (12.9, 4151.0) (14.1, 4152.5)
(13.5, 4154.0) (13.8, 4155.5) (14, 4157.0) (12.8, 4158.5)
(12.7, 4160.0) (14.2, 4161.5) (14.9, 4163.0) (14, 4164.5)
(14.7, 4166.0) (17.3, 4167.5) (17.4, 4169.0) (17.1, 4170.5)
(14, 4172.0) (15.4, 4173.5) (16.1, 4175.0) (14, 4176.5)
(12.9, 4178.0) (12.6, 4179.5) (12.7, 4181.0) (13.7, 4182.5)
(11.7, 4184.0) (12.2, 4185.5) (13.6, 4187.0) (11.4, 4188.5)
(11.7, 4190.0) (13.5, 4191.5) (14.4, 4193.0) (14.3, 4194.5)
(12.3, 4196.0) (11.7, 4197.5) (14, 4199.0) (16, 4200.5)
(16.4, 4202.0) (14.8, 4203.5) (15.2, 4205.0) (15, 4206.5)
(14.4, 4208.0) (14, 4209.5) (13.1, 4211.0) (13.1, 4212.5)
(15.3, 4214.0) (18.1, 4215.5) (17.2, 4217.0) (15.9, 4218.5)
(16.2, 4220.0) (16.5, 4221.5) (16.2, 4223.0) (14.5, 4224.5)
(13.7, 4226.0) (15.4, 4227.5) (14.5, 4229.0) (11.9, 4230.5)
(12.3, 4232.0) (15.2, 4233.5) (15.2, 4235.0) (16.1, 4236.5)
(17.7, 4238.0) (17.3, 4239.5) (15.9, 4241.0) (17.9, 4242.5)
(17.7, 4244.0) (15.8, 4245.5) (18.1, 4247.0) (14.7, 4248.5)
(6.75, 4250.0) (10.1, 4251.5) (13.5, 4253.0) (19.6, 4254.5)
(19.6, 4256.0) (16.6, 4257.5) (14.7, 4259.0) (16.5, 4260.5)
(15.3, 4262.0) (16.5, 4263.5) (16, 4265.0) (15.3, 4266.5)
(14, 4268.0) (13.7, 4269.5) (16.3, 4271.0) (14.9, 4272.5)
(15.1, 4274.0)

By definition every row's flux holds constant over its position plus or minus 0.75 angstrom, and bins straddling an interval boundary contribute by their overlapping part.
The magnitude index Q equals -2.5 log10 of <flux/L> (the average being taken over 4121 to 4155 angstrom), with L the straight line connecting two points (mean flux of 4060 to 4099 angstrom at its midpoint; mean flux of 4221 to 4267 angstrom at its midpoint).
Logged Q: 0.09 mag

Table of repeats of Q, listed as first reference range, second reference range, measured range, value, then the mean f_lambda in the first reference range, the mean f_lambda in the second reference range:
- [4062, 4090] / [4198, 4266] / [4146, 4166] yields 0.123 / 15.2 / 15.3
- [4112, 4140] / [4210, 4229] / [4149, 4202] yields 0.096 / 14.9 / 15.4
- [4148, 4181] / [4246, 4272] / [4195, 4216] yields 0.012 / 14.3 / 15.1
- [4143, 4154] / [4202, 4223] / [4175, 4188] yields 0.113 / 13.6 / 15.4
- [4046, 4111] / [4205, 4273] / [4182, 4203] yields 0.137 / 14.8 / 15.3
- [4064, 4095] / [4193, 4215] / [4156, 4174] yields -0.024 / 15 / 14.3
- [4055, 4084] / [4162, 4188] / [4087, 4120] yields -0.026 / 15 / 14.3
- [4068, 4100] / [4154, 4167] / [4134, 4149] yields 0.043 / 14.9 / 13.9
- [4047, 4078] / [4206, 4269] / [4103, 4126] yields -0.057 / 14.6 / 15.3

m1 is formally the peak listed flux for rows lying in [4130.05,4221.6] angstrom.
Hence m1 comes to 18.1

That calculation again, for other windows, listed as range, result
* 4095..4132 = 17.6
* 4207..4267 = 19.6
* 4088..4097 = 16.1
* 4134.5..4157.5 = 14.5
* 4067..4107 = 18.2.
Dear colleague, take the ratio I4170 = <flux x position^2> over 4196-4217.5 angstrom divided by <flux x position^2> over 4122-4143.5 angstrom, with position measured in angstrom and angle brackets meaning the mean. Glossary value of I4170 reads 1.1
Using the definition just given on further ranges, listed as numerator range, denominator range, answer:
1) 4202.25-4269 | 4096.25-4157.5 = 1.11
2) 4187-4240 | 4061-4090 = 1.03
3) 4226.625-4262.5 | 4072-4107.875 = 1.10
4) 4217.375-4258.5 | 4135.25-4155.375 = 1.19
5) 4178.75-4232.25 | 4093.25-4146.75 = 1.00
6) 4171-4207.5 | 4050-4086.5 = 0.98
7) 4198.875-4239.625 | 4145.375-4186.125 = 1.11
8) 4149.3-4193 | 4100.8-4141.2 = 0.95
